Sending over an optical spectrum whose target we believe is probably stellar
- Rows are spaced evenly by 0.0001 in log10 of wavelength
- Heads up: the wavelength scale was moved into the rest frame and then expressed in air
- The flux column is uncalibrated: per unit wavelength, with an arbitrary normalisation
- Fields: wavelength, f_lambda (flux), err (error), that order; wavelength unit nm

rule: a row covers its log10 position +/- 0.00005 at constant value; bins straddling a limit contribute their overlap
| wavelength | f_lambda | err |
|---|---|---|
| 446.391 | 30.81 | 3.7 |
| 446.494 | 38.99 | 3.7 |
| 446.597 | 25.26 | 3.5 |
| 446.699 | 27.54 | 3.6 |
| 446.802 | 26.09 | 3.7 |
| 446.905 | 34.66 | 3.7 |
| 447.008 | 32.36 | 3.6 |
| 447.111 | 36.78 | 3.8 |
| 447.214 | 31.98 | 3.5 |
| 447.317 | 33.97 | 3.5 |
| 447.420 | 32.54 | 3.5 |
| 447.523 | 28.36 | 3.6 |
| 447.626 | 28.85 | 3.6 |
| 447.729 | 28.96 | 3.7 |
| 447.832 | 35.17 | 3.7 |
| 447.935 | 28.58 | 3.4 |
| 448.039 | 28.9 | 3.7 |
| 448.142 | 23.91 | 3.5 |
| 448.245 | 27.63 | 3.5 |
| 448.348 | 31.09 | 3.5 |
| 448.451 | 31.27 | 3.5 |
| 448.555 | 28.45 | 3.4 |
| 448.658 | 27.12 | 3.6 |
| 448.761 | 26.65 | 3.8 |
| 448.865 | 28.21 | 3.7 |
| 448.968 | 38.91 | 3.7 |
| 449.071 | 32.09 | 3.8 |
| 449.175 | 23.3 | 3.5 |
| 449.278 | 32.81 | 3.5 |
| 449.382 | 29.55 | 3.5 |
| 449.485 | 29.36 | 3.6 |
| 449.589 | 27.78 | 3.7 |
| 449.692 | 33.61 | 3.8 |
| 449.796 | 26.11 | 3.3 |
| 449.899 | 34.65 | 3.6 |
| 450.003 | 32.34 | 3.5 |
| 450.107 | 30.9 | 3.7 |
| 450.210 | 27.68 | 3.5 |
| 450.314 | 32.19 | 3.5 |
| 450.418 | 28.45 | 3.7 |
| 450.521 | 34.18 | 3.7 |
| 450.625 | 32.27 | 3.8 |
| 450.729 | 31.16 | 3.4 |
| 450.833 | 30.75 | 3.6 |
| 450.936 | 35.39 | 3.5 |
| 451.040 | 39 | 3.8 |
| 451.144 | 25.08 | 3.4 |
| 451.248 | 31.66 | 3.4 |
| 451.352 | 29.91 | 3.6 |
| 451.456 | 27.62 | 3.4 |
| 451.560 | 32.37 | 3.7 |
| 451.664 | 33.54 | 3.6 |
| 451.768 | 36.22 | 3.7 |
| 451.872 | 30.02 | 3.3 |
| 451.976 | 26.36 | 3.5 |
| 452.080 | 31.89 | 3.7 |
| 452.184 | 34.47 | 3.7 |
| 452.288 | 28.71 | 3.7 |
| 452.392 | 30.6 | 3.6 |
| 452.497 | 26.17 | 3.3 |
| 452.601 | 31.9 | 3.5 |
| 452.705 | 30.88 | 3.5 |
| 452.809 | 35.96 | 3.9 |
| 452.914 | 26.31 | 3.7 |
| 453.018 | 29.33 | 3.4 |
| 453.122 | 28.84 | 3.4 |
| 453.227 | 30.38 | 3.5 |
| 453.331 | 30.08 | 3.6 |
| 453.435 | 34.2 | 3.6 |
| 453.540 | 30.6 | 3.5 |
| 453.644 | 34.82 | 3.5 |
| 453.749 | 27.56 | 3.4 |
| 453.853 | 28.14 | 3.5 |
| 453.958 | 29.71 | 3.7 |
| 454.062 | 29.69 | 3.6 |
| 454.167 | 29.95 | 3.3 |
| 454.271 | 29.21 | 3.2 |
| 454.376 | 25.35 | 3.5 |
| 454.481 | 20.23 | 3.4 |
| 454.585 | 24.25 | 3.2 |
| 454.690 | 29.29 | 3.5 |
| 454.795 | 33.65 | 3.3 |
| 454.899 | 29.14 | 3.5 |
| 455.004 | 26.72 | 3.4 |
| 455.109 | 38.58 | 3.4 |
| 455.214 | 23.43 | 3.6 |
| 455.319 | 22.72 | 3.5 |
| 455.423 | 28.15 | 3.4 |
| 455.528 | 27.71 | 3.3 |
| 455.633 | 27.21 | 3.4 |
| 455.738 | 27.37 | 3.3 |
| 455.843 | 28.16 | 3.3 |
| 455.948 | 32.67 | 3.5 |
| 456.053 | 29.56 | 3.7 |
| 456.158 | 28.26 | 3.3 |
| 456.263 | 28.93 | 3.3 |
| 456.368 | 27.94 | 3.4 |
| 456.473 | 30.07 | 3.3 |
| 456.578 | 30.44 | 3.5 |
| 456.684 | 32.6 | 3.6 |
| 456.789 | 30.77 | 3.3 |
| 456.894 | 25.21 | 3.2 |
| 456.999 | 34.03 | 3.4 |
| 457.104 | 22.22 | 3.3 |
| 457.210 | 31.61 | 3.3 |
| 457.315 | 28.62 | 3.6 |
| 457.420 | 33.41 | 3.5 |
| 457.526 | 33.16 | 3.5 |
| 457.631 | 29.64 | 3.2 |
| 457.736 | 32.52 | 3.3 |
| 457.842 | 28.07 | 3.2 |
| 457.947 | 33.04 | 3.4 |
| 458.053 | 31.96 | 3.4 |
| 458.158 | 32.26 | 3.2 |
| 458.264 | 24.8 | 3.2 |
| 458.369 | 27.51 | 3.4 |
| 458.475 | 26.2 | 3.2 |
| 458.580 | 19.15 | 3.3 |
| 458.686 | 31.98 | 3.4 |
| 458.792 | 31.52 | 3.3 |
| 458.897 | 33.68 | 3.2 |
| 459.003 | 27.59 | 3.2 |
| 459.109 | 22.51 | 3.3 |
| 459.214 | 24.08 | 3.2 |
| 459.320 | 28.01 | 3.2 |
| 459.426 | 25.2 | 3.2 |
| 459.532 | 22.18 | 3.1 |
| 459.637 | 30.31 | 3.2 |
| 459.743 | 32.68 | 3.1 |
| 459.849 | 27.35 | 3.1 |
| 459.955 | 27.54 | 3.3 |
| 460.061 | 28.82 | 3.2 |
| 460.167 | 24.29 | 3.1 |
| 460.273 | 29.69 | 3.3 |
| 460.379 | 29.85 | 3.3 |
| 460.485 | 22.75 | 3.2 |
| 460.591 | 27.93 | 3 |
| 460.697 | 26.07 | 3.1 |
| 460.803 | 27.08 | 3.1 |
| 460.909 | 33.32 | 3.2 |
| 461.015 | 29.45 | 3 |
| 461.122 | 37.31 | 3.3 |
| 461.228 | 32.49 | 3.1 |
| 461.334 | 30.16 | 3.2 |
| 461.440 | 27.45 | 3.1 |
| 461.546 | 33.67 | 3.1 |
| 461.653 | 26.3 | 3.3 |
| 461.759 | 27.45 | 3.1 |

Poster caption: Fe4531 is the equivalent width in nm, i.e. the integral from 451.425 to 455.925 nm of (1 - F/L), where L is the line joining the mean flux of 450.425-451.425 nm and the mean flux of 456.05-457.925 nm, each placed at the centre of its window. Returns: 0.22 nm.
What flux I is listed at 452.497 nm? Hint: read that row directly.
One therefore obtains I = 26.17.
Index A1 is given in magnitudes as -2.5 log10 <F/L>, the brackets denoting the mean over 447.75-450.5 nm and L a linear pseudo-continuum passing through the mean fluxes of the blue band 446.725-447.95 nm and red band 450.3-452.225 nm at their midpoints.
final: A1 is 0.06 mag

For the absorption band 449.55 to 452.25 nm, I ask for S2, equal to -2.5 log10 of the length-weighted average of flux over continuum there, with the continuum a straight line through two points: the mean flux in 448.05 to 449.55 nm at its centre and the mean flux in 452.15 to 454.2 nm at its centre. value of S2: -0.06 mag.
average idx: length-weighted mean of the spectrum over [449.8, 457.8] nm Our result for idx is 30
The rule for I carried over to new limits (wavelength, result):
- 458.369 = 27.51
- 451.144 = 25.08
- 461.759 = 27.45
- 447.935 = 28.58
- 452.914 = 26.31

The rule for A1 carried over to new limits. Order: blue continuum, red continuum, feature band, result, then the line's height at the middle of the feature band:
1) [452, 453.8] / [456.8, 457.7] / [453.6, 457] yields 0.05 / 30.2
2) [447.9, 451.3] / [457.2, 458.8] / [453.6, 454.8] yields 0.06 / 29.9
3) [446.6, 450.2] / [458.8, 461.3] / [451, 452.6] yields -0.04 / 29.7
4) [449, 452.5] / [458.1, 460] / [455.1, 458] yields -0.03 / 28.5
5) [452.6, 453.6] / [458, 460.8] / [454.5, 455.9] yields 0.06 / 29.7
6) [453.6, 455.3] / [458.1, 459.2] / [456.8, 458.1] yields -0.09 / 27.9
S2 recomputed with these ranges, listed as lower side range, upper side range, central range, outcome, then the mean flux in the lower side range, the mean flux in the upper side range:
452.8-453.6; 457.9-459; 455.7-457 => 0.00 mag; 30.5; 29.1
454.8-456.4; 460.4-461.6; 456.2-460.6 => 0.02 mag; 28.6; 29.8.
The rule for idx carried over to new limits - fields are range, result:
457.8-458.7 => 28.2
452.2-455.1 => 29.5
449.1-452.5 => 30.9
